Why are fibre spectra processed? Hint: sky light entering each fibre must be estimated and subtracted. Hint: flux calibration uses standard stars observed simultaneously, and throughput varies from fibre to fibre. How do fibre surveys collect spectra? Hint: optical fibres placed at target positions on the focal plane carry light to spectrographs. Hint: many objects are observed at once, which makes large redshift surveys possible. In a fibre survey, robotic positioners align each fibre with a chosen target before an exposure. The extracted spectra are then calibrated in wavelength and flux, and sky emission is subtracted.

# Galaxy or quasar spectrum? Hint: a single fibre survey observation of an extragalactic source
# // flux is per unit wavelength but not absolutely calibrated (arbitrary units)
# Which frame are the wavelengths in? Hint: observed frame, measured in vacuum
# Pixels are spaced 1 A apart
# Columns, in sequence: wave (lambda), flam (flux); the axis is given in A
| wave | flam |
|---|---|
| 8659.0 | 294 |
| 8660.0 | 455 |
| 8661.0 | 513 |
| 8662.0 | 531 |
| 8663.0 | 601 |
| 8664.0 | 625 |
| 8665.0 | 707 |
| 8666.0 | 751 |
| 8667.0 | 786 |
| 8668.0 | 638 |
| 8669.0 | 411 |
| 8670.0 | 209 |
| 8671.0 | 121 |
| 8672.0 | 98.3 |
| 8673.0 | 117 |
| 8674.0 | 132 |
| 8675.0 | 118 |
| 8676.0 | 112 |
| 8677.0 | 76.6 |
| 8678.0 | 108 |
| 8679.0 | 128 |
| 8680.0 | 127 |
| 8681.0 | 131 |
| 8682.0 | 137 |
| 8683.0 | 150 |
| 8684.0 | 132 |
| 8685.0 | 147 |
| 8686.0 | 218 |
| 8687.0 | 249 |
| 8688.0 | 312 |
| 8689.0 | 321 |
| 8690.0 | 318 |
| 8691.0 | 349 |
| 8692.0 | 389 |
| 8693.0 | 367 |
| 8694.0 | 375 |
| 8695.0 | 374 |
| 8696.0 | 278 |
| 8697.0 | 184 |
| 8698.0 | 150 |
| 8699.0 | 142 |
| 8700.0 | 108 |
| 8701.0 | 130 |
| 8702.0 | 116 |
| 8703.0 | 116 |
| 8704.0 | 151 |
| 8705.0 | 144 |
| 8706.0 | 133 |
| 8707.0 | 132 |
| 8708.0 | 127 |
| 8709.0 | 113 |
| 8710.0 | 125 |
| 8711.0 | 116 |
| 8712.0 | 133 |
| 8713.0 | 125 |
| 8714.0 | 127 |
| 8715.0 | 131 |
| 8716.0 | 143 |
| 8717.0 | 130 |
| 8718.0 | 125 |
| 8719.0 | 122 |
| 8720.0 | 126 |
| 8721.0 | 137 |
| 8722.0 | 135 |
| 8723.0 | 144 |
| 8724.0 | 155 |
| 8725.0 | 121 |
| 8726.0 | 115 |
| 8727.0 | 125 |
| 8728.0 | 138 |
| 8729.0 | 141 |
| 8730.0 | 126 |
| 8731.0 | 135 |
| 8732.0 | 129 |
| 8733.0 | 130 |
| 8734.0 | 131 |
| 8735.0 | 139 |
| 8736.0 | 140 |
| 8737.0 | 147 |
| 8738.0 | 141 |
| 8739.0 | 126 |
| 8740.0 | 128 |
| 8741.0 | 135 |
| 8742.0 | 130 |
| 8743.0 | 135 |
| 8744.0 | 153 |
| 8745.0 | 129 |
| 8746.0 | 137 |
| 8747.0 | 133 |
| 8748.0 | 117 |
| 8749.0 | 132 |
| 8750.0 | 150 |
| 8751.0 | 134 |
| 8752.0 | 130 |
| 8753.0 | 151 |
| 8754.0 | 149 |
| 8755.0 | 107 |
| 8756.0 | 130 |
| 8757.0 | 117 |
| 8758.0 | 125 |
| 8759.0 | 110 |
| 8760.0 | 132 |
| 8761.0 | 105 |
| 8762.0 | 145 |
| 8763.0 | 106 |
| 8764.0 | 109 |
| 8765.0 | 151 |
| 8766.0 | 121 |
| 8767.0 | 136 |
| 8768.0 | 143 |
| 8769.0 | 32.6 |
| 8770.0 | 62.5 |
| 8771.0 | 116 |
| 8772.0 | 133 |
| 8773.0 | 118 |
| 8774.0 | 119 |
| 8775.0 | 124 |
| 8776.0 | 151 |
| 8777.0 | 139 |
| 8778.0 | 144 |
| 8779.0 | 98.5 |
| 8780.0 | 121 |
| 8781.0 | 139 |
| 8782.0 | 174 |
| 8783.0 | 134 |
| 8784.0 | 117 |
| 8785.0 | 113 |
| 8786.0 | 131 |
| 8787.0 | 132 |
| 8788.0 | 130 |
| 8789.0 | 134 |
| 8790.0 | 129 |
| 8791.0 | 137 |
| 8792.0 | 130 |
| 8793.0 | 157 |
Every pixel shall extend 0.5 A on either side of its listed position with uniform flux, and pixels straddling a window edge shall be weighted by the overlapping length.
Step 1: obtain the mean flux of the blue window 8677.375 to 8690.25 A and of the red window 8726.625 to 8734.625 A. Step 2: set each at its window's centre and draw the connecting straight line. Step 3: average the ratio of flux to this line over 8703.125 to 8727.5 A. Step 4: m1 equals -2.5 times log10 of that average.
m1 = 0.15 mag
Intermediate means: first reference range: 187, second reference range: 132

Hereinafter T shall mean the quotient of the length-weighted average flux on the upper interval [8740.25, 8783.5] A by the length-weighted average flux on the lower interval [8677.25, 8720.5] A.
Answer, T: 0.7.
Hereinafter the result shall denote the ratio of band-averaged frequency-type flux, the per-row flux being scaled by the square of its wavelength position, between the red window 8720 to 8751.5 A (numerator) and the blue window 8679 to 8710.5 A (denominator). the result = 0.7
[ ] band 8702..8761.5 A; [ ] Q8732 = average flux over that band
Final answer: 131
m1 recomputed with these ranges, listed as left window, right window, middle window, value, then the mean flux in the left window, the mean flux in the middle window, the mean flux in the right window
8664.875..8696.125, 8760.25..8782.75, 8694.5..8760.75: 0.357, 273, 138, 122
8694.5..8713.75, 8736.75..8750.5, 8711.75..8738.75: 0.078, 152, 133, 135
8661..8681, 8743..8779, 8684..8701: 0.107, 336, 260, 125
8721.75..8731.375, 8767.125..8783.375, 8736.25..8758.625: -0.040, 133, 133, 122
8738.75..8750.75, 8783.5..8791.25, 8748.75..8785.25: 0.049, 134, 125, 128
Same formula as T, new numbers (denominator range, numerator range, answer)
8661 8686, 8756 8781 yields 0.40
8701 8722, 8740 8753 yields 1.05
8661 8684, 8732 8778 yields 0.41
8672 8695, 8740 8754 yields 0.66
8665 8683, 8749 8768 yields 0.50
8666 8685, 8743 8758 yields 0.61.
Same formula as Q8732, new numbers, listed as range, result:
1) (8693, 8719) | 160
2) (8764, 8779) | 120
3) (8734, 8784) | 128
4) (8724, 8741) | 133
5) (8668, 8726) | 176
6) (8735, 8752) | 135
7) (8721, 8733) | 133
